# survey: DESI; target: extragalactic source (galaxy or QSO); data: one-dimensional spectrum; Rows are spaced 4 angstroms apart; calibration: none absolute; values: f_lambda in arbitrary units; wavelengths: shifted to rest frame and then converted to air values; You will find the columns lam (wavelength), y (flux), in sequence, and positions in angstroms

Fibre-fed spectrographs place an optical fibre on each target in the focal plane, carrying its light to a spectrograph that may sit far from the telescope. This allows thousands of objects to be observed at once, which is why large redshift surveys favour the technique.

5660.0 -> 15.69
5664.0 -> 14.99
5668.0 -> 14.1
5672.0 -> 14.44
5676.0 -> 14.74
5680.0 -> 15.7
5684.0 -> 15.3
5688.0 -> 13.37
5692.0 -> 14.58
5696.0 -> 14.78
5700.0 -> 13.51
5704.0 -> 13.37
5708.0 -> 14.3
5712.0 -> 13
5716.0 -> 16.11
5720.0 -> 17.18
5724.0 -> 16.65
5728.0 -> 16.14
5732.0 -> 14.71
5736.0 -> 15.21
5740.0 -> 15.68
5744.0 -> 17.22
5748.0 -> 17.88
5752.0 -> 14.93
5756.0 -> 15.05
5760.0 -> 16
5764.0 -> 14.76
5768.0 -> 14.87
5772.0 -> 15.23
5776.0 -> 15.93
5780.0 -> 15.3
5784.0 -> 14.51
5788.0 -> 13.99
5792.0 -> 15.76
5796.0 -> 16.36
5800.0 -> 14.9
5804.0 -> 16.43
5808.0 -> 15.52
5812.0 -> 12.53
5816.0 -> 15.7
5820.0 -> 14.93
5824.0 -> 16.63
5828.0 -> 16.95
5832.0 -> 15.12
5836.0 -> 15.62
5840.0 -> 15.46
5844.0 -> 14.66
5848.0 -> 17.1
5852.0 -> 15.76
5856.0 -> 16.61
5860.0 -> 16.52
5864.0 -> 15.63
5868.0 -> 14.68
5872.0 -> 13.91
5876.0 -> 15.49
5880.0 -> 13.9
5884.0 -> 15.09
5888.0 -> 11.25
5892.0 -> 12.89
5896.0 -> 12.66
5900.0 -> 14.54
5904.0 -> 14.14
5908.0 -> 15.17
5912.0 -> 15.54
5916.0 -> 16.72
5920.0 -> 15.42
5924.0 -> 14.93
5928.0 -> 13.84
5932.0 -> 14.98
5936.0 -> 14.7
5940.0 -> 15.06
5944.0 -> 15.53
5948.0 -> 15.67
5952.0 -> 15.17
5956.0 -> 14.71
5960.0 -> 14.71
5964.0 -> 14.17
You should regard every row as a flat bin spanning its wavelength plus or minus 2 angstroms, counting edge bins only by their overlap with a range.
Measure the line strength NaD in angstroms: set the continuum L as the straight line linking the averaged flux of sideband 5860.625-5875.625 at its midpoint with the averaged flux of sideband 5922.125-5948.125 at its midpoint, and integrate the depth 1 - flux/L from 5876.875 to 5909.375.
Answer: 2.64 angstroms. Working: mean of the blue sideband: 15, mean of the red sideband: 14.9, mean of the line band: 13.7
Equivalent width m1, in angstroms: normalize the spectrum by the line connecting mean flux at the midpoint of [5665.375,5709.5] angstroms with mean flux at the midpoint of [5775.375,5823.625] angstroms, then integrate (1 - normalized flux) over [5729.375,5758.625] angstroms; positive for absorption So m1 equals -2.0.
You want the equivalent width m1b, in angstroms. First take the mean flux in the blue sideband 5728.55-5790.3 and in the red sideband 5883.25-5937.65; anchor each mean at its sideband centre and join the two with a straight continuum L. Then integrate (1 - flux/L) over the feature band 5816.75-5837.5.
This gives -1.2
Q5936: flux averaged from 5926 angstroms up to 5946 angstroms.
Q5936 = 14.8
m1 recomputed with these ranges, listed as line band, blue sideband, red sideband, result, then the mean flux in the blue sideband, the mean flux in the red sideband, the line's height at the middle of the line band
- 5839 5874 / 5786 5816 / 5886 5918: -2.48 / 15.1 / 14.1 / 14.6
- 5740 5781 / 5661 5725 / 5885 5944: -2.98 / 14.7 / 14.5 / 14.7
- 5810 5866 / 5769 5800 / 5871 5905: -4.62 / 15.3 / 13.7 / 14.5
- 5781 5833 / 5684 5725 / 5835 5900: -2.05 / 14.7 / 14.8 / 14.8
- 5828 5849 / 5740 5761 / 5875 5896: -1.73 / 16.2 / 13.5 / 14.5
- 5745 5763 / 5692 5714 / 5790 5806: -1.25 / 13.9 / 15.9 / 14.9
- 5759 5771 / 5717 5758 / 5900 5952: 0.59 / 16.1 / 15.1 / 15.9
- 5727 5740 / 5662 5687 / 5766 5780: -0.18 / 14.8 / 15.3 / 15.1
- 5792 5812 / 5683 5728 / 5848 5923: -0.88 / 14.8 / 14.8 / 14.8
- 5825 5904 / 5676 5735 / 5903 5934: 0.66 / 14.9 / 15.1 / 15.1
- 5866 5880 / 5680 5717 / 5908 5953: 0.39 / 14.3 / 15.2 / 15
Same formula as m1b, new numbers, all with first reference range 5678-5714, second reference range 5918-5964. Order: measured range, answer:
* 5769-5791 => -0.9 angstroms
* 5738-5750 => -2.1 angstroms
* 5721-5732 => -1.4 angstroms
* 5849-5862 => -1.5 angstroms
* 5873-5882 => 0.1 angstroms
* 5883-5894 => 1.4 angstroms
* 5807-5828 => -0.9 angstroms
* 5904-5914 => -0.2 angstroms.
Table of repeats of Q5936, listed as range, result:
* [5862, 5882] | 14.7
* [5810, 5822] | 14.4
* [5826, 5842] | 15.8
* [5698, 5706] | 13.4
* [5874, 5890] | 13.9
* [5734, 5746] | 16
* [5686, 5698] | 14.2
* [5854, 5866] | 16.3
